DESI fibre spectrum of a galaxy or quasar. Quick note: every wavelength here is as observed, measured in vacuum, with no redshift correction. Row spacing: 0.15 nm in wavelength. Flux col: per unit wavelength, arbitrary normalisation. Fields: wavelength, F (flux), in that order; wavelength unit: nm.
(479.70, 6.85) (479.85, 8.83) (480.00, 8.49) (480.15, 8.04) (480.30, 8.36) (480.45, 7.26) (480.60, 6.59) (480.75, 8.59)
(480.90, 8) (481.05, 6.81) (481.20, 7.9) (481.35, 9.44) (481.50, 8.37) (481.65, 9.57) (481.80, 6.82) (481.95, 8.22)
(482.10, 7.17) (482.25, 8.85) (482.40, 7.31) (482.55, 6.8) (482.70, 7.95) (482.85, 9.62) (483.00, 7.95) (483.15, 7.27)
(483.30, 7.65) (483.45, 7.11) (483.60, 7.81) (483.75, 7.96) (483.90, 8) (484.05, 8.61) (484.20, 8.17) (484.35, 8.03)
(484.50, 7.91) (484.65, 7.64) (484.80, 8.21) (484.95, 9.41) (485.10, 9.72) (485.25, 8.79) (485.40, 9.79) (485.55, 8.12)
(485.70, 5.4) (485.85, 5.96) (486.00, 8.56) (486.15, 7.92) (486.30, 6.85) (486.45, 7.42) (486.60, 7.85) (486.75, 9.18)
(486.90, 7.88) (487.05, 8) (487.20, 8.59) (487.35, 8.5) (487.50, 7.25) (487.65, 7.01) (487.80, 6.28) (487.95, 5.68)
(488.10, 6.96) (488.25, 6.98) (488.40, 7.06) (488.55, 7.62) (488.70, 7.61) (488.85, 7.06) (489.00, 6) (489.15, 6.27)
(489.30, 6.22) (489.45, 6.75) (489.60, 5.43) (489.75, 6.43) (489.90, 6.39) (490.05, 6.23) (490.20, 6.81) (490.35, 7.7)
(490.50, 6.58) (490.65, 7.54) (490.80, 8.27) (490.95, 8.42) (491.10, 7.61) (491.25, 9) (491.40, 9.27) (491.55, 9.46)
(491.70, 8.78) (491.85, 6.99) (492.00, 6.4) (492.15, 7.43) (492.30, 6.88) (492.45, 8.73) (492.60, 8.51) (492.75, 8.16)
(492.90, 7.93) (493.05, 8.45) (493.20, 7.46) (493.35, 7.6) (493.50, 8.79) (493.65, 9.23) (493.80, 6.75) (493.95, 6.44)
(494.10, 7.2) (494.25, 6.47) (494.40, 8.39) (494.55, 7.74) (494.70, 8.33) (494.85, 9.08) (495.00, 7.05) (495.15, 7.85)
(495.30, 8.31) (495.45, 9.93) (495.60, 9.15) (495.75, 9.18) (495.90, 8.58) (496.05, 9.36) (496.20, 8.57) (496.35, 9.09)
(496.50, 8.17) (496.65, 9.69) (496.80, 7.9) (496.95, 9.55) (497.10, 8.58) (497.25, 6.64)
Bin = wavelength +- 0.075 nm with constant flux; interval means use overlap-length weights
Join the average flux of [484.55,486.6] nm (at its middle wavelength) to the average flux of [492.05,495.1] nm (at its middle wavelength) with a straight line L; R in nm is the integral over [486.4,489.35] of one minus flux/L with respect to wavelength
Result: 0.24 nm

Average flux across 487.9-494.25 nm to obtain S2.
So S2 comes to 7.4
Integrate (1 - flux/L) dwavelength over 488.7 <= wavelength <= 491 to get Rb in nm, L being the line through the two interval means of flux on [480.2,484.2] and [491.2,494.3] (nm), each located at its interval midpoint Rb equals 0.318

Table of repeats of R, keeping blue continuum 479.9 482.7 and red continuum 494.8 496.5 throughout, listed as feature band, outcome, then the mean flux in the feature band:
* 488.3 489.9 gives 0.328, 6.64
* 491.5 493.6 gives 0.142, 7.97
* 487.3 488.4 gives 0.181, 6.92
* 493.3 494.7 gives 0.156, 7.66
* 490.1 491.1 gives 0.108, 7.52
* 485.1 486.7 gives 0.077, 7.79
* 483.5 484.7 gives 0.012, 8.01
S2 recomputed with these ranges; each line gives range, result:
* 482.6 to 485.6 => 8.28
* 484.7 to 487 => 8.07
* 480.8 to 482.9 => 8.05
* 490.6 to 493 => 8.1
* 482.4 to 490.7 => 7.5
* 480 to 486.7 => 7.96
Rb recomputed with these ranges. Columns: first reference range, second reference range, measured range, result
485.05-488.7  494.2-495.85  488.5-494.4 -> 0.42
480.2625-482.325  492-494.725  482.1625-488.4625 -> 0.08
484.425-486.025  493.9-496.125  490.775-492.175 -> 0.00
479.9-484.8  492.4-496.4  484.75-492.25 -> 0.54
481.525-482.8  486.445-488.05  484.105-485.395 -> -0.14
